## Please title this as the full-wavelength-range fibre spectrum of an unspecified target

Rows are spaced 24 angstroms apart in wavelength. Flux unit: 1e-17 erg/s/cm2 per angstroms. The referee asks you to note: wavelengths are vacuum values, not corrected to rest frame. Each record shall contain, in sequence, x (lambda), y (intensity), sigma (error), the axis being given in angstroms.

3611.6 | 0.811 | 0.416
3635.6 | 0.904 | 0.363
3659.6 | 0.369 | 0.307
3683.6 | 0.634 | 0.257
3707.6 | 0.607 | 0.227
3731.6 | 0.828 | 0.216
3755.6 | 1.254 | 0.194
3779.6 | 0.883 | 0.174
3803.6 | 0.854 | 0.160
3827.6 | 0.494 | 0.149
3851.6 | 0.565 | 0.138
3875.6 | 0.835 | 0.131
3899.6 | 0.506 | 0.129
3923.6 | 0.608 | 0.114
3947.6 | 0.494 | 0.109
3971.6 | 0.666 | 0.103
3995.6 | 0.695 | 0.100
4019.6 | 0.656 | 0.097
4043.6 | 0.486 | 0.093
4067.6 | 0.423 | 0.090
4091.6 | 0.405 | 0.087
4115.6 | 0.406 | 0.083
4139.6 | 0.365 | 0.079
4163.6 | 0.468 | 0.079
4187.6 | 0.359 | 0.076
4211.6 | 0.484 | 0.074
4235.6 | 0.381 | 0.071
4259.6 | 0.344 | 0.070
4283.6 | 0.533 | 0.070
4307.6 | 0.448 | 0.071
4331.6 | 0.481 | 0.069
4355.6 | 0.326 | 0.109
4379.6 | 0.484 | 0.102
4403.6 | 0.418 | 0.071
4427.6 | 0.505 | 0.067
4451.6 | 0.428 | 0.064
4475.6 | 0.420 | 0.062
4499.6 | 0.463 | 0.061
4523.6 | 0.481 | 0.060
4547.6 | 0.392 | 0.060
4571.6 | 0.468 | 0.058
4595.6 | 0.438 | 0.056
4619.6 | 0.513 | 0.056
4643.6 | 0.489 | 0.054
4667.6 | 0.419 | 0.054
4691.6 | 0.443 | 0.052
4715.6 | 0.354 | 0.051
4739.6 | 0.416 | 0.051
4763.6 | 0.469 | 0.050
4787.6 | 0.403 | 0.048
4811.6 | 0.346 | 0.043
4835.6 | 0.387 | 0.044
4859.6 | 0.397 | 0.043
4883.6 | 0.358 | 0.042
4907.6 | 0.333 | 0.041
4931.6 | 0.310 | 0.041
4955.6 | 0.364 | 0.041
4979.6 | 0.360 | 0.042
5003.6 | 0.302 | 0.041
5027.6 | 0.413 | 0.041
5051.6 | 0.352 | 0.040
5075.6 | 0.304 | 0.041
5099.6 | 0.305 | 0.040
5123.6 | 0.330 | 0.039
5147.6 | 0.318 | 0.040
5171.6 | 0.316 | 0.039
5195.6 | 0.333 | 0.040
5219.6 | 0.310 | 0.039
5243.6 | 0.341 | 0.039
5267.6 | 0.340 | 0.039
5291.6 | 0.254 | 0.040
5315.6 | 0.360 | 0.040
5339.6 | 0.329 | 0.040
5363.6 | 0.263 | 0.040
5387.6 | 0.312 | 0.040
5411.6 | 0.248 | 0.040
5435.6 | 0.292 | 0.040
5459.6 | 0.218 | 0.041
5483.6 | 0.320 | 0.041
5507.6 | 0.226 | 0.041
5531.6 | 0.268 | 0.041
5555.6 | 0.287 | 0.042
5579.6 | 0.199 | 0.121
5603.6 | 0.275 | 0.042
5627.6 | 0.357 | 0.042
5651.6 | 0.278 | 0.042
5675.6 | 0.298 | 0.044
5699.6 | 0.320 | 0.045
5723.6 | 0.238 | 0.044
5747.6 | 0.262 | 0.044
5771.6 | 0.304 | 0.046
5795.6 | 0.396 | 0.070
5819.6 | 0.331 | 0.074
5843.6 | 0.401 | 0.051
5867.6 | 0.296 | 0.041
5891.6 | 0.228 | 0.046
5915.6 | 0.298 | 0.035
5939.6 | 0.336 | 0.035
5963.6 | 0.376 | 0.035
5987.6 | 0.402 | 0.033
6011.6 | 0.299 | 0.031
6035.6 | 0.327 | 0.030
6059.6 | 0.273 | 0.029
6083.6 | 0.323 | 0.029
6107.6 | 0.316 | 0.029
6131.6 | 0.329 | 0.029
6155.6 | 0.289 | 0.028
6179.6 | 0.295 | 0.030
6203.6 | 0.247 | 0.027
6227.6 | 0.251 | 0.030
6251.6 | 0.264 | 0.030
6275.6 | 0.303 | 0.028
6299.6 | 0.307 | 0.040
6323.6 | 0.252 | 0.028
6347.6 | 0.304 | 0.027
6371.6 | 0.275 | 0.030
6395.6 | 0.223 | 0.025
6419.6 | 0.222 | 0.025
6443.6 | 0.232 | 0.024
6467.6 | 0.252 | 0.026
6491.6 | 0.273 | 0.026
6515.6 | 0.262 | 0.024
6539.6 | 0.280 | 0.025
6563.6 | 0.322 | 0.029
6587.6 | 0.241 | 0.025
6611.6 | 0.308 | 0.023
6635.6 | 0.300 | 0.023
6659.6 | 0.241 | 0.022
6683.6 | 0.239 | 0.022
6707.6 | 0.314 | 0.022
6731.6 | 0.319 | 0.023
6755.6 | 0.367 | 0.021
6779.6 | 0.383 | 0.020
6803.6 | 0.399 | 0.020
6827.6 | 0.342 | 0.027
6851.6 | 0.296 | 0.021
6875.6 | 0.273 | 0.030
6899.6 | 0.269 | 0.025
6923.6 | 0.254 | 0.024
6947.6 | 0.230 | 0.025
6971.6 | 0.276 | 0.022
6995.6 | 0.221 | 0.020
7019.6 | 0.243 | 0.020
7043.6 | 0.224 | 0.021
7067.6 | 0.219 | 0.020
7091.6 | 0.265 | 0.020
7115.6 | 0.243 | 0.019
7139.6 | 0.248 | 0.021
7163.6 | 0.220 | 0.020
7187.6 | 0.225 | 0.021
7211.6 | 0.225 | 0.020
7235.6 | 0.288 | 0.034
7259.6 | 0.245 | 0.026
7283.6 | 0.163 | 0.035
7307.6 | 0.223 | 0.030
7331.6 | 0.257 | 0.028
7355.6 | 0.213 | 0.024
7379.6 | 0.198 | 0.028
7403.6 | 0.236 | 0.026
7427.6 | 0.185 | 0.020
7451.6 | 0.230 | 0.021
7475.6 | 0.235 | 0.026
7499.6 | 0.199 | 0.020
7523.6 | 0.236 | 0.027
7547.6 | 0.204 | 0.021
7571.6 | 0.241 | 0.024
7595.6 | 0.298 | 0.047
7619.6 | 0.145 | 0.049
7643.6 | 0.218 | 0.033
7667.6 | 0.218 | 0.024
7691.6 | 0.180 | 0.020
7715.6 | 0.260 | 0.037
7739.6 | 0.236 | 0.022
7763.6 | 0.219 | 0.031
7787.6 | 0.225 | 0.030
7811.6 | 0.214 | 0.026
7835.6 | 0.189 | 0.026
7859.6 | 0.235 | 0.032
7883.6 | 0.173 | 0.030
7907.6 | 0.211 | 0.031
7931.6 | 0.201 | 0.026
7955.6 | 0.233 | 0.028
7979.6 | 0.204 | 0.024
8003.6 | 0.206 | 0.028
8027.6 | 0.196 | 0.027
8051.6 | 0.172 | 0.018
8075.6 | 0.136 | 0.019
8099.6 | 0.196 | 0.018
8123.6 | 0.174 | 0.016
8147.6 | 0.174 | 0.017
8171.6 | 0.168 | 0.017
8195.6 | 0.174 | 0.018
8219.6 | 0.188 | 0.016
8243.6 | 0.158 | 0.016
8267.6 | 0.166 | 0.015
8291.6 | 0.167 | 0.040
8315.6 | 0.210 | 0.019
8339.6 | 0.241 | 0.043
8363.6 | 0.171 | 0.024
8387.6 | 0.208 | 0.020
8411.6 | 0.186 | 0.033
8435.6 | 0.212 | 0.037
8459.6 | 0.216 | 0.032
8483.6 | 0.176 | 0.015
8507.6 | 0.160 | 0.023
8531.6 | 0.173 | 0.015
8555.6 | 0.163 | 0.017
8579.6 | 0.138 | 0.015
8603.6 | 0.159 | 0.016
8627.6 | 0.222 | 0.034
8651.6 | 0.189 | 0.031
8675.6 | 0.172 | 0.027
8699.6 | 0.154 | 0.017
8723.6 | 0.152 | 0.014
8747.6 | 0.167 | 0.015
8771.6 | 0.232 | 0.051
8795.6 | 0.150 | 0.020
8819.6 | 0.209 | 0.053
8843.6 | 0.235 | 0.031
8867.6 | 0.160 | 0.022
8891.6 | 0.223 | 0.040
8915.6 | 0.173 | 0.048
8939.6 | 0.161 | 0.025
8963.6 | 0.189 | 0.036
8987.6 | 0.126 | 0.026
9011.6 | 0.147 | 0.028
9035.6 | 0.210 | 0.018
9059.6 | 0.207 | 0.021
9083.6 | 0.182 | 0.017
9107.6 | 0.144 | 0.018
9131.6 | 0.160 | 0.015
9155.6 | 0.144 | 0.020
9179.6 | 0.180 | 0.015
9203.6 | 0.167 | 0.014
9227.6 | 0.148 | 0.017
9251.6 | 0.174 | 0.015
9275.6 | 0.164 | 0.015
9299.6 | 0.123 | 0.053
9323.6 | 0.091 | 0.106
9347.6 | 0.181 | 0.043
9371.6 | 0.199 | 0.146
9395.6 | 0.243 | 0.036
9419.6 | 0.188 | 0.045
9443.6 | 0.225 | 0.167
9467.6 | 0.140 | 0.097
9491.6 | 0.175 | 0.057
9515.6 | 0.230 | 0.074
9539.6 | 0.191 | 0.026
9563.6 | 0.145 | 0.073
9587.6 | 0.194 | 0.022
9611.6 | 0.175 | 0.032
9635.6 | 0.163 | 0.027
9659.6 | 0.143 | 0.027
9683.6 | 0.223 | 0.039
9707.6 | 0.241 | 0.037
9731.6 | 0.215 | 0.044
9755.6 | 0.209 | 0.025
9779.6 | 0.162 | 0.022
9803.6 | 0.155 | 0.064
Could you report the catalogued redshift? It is 1.426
